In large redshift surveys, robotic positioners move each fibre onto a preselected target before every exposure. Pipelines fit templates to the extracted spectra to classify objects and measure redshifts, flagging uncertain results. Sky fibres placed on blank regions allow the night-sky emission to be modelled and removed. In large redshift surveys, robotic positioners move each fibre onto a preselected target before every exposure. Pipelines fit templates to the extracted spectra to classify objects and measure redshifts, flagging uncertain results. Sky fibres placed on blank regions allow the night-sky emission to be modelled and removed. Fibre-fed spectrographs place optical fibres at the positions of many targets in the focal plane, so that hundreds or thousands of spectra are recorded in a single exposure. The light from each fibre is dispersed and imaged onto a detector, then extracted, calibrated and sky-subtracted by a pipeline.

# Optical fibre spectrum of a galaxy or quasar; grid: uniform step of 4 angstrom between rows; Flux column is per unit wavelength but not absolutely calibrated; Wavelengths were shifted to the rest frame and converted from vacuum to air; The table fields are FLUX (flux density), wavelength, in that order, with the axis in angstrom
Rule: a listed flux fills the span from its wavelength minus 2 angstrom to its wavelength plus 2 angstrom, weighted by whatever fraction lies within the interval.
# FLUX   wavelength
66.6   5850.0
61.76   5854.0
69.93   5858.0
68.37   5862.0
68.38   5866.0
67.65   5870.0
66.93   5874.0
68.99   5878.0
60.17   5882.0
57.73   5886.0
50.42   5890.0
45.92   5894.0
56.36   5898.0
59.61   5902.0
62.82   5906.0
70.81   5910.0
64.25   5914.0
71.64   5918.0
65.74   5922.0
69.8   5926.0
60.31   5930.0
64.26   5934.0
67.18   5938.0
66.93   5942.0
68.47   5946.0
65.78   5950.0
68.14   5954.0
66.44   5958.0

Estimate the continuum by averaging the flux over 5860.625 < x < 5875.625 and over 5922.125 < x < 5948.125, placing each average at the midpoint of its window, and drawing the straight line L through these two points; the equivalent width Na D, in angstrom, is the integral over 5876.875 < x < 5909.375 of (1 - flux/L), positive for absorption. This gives 4.4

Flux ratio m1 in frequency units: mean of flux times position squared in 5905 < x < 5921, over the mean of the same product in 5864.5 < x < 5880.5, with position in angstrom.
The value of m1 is 1.0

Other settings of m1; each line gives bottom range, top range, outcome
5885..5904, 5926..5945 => 1.23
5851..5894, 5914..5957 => 1.08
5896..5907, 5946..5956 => 1.15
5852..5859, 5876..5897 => 0.88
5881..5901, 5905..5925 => 1.26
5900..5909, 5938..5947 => 1.10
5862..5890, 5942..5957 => 1.08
